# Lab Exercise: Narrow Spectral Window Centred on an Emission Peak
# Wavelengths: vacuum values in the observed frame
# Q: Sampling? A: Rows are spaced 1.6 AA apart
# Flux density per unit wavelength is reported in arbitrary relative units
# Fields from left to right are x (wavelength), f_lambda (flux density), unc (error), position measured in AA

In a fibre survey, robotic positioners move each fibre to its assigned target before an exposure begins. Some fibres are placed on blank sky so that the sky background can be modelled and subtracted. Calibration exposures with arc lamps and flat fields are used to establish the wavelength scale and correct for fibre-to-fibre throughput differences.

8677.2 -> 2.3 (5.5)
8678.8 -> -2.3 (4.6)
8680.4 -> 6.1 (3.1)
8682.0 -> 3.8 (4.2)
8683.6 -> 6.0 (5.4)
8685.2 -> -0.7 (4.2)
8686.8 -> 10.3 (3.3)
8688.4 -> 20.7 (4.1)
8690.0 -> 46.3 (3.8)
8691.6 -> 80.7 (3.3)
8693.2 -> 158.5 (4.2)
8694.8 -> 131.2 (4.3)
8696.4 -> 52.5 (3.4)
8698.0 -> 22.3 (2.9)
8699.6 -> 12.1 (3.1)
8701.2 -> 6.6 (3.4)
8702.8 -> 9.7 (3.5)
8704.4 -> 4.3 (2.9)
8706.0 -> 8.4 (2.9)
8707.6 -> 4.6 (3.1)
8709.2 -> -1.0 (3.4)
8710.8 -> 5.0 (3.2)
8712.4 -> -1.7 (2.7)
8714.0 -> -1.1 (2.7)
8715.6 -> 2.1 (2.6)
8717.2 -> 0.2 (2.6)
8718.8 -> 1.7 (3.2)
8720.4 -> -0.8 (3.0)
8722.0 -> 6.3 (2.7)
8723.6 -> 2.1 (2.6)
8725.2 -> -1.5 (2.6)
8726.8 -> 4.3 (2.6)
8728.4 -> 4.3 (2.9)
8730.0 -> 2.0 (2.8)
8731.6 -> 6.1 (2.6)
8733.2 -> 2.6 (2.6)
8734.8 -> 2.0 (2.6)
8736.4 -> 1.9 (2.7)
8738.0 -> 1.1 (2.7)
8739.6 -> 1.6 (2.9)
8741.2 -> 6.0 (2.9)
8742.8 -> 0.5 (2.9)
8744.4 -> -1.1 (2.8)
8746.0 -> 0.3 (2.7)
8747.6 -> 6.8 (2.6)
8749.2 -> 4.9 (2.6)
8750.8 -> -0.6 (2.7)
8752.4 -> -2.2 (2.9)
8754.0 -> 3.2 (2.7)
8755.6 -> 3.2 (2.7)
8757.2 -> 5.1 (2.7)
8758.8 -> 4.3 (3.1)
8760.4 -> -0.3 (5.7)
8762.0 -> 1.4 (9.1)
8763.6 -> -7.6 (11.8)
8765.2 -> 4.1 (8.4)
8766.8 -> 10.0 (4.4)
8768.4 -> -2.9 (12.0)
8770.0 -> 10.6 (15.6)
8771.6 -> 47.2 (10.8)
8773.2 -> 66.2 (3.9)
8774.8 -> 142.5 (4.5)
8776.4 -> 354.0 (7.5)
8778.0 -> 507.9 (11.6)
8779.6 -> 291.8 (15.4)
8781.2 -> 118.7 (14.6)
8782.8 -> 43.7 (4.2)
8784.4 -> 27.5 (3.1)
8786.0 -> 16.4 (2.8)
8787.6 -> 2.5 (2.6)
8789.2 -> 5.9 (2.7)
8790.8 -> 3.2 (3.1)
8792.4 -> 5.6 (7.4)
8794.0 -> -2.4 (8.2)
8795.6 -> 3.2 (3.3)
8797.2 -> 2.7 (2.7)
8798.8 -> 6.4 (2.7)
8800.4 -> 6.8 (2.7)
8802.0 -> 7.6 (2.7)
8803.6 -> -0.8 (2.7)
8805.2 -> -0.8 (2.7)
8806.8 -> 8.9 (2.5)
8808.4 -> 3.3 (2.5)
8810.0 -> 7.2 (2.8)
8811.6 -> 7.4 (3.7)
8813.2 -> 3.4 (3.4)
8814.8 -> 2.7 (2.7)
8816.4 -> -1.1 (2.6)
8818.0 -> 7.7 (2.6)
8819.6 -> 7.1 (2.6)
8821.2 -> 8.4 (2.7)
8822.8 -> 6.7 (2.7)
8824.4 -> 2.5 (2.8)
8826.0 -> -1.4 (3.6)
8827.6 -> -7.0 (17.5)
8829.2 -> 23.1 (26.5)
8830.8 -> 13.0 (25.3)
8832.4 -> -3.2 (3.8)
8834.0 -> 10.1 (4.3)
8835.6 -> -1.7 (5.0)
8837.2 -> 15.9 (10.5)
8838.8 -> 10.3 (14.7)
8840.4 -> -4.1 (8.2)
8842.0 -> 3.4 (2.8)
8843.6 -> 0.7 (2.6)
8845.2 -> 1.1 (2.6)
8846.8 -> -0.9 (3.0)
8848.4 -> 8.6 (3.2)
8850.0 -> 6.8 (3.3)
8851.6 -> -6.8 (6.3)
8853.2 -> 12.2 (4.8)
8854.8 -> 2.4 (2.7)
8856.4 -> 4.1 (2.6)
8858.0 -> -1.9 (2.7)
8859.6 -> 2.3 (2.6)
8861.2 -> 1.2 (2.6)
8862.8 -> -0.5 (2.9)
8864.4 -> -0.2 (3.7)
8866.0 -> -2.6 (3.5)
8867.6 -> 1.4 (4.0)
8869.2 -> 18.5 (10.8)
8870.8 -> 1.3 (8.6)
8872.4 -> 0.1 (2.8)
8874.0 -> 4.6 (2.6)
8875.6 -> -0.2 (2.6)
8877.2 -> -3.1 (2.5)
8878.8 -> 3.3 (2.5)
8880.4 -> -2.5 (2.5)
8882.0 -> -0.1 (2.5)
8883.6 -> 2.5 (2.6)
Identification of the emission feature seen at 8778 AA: [O III] 5007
